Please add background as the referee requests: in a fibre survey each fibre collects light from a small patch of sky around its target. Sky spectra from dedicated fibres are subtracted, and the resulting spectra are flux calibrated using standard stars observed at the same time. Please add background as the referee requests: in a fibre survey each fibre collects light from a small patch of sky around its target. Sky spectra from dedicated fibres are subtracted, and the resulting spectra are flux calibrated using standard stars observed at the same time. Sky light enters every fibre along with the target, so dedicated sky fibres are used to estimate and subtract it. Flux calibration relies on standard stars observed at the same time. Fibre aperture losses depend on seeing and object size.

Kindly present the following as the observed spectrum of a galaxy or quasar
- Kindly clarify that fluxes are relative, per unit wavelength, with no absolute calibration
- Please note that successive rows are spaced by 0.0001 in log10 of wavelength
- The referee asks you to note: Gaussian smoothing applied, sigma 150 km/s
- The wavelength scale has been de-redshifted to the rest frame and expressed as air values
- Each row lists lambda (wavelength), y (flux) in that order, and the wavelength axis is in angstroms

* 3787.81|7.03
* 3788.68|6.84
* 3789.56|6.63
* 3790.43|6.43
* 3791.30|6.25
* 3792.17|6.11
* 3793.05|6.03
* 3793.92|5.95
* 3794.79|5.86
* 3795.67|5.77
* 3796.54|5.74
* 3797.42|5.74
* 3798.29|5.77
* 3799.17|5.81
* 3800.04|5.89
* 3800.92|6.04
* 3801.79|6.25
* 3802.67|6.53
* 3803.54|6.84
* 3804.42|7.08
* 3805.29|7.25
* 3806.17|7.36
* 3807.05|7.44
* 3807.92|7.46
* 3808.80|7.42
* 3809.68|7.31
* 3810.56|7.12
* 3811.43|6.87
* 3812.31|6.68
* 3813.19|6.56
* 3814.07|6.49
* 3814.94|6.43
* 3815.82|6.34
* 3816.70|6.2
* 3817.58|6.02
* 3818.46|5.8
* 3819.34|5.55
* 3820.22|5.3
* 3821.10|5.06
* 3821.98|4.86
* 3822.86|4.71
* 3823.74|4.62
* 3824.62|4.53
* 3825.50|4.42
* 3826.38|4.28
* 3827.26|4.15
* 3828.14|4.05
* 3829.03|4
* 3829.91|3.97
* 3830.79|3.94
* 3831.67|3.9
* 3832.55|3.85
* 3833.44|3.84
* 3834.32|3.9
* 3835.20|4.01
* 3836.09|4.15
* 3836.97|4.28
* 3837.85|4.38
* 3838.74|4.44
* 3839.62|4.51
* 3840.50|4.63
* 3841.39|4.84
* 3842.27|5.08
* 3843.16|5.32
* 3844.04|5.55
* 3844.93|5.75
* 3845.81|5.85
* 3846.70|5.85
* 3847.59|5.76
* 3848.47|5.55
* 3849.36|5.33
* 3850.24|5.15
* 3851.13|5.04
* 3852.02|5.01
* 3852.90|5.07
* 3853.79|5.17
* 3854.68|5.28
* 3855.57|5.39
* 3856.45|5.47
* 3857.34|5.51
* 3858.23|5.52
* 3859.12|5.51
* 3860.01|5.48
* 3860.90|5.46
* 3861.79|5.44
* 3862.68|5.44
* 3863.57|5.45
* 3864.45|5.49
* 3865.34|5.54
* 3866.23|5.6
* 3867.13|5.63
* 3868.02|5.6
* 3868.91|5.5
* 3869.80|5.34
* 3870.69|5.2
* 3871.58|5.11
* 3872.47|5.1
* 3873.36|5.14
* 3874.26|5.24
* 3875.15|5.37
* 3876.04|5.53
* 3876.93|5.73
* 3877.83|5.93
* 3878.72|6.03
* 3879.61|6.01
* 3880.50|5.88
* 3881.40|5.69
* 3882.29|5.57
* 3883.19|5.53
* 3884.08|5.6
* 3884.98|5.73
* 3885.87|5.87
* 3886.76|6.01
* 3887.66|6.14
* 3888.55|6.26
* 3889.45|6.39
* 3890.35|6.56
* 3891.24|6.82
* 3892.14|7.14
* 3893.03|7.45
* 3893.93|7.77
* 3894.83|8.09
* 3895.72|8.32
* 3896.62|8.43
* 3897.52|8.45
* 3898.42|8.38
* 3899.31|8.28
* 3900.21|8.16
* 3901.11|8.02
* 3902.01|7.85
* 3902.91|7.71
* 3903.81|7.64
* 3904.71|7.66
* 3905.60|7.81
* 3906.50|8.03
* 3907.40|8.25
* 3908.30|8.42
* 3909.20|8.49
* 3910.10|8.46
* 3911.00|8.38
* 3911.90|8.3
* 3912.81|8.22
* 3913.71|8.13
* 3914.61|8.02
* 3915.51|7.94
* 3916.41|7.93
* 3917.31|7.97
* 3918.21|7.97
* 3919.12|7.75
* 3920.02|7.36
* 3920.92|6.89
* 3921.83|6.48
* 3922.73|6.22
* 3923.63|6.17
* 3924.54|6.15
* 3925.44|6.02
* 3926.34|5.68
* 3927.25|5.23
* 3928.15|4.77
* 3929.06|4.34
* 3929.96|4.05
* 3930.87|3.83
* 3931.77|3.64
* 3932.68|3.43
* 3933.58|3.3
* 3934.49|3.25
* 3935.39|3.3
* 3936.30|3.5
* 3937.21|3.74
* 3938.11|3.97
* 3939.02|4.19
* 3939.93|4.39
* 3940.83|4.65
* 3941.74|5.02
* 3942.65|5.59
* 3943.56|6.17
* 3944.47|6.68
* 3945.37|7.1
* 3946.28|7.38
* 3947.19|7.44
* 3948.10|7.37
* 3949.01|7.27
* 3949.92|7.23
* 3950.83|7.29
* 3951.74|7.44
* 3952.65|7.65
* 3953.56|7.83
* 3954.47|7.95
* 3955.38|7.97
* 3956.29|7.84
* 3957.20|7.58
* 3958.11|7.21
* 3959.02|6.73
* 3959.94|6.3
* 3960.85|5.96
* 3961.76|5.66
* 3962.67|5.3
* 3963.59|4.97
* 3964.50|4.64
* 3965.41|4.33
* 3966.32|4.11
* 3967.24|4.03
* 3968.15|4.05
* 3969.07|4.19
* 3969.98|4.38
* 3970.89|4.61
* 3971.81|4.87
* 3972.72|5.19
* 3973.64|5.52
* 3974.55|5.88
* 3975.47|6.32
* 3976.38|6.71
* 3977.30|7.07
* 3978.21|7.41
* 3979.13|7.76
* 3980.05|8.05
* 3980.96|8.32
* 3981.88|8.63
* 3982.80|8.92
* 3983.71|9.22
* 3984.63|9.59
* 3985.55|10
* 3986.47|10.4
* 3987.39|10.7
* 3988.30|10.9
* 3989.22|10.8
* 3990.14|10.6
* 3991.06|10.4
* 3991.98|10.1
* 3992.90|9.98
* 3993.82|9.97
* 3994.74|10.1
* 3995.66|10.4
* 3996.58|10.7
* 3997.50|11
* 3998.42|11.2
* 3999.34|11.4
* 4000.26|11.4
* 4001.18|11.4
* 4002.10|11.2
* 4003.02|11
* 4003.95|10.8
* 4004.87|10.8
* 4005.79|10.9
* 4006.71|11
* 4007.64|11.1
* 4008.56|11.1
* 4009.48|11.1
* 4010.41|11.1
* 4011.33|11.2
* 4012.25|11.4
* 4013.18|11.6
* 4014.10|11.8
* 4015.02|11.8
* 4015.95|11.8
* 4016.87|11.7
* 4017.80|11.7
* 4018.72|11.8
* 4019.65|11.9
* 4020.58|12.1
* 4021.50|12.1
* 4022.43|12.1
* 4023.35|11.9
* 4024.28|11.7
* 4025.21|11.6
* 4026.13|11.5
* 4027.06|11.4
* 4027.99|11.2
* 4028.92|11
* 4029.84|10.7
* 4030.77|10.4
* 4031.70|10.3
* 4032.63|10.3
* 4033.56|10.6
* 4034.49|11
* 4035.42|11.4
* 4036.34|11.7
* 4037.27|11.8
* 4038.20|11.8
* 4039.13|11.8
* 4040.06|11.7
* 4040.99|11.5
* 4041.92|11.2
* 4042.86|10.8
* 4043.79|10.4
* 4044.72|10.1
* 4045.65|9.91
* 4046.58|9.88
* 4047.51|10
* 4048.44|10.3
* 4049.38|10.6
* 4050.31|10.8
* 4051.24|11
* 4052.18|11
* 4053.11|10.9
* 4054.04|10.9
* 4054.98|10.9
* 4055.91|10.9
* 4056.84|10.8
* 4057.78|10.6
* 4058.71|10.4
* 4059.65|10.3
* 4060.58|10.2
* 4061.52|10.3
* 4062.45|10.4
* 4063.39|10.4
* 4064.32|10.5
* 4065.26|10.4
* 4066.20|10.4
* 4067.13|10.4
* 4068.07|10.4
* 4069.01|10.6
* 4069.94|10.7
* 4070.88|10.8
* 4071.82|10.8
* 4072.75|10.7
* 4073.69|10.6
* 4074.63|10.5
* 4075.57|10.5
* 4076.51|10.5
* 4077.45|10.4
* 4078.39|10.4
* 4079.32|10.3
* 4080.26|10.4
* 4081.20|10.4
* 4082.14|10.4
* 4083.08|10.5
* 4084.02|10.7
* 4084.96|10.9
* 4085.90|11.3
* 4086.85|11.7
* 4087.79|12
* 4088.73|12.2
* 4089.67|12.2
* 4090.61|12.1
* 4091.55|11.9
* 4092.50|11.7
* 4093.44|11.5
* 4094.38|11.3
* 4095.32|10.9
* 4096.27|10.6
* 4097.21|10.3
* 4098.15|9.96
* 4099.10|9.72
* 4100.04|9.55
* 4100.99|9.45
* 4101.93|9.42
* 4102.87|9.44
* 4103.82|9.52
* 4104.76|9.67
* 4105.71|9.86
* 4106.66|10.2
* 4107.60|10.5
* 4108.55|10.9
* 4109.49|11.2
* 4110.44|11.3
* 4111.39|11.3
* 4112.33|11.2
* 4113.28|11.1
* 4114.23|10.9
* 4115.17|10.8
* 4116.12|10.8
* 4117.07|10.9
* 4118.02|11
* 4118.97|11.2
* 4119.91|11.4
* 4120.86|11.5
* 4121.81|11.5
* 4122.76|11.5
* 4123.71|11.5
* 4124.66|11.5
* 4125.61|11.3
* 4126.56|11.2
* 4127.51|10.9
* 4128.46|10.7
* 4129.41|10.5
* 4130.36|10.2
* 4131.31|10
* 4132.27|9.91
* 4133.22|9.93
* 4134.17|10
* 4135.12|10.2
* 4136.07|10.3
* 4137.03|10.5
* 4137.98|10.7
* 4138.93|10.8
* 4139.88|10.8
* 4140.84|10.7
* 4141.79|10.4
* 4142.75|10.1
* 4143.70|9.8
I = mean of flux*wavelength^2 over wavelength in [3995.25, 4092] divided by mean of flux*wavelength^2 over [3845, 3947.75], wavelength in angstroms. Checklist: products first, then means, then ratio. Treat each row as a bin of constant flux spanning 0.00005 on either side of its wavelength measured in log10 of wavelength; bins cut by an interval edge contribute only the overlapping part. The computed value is 1.9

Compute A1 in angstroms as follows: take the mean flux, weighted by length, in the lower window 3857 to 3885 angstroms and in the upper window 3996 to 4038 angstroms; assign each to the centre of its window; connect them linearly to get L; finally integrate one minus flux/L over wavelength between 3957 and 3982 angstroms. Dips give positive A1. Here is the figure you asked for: 9.5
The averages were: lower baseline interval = 5.52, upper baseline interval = 11.3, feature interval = 5.87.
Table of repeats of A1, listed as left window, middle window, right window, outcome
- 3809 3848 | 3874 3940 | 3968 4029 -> 7.2 angstroms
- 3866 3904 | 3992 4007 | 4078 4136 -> -3.7 angstroms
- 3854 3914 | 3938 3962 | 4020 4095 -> 4.7 angstroms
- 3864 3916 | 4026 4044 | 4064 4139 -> -3.1 angstroms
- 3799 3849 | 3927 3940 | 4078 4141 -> 6.2 angstroms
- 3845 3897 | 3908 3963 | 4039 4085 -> 7.9 angstroms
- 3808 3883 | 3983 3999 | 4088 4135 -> -3.9 angstroms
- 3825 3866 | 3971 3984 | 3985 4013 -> 3.9 angstroms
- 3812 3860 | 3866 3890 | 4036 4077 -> 1.8 angstroms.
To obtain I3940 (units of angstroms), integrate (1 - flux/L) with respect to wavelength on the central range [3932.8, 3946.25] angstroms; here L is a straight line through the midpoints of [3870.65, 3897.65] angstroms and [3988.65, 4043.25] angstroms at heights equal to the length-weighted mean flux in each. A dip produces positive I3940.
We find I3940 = 5.9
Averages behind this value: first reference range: 6.25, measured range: 4.69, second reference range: 11.2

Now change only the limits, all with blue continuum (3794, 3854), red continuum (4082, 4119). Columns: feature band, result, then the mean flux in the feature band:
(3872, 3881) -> 1.2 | 5.59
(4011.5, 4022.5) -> -3.1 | 11.8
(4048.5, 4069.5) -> -1.2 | 10.6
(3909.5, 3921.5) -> -1.2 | 7.93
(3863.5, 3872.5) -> 1.3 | 5.43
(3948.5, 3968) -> 4.0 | 6.41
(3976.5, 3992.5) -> -1.3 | 9.29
